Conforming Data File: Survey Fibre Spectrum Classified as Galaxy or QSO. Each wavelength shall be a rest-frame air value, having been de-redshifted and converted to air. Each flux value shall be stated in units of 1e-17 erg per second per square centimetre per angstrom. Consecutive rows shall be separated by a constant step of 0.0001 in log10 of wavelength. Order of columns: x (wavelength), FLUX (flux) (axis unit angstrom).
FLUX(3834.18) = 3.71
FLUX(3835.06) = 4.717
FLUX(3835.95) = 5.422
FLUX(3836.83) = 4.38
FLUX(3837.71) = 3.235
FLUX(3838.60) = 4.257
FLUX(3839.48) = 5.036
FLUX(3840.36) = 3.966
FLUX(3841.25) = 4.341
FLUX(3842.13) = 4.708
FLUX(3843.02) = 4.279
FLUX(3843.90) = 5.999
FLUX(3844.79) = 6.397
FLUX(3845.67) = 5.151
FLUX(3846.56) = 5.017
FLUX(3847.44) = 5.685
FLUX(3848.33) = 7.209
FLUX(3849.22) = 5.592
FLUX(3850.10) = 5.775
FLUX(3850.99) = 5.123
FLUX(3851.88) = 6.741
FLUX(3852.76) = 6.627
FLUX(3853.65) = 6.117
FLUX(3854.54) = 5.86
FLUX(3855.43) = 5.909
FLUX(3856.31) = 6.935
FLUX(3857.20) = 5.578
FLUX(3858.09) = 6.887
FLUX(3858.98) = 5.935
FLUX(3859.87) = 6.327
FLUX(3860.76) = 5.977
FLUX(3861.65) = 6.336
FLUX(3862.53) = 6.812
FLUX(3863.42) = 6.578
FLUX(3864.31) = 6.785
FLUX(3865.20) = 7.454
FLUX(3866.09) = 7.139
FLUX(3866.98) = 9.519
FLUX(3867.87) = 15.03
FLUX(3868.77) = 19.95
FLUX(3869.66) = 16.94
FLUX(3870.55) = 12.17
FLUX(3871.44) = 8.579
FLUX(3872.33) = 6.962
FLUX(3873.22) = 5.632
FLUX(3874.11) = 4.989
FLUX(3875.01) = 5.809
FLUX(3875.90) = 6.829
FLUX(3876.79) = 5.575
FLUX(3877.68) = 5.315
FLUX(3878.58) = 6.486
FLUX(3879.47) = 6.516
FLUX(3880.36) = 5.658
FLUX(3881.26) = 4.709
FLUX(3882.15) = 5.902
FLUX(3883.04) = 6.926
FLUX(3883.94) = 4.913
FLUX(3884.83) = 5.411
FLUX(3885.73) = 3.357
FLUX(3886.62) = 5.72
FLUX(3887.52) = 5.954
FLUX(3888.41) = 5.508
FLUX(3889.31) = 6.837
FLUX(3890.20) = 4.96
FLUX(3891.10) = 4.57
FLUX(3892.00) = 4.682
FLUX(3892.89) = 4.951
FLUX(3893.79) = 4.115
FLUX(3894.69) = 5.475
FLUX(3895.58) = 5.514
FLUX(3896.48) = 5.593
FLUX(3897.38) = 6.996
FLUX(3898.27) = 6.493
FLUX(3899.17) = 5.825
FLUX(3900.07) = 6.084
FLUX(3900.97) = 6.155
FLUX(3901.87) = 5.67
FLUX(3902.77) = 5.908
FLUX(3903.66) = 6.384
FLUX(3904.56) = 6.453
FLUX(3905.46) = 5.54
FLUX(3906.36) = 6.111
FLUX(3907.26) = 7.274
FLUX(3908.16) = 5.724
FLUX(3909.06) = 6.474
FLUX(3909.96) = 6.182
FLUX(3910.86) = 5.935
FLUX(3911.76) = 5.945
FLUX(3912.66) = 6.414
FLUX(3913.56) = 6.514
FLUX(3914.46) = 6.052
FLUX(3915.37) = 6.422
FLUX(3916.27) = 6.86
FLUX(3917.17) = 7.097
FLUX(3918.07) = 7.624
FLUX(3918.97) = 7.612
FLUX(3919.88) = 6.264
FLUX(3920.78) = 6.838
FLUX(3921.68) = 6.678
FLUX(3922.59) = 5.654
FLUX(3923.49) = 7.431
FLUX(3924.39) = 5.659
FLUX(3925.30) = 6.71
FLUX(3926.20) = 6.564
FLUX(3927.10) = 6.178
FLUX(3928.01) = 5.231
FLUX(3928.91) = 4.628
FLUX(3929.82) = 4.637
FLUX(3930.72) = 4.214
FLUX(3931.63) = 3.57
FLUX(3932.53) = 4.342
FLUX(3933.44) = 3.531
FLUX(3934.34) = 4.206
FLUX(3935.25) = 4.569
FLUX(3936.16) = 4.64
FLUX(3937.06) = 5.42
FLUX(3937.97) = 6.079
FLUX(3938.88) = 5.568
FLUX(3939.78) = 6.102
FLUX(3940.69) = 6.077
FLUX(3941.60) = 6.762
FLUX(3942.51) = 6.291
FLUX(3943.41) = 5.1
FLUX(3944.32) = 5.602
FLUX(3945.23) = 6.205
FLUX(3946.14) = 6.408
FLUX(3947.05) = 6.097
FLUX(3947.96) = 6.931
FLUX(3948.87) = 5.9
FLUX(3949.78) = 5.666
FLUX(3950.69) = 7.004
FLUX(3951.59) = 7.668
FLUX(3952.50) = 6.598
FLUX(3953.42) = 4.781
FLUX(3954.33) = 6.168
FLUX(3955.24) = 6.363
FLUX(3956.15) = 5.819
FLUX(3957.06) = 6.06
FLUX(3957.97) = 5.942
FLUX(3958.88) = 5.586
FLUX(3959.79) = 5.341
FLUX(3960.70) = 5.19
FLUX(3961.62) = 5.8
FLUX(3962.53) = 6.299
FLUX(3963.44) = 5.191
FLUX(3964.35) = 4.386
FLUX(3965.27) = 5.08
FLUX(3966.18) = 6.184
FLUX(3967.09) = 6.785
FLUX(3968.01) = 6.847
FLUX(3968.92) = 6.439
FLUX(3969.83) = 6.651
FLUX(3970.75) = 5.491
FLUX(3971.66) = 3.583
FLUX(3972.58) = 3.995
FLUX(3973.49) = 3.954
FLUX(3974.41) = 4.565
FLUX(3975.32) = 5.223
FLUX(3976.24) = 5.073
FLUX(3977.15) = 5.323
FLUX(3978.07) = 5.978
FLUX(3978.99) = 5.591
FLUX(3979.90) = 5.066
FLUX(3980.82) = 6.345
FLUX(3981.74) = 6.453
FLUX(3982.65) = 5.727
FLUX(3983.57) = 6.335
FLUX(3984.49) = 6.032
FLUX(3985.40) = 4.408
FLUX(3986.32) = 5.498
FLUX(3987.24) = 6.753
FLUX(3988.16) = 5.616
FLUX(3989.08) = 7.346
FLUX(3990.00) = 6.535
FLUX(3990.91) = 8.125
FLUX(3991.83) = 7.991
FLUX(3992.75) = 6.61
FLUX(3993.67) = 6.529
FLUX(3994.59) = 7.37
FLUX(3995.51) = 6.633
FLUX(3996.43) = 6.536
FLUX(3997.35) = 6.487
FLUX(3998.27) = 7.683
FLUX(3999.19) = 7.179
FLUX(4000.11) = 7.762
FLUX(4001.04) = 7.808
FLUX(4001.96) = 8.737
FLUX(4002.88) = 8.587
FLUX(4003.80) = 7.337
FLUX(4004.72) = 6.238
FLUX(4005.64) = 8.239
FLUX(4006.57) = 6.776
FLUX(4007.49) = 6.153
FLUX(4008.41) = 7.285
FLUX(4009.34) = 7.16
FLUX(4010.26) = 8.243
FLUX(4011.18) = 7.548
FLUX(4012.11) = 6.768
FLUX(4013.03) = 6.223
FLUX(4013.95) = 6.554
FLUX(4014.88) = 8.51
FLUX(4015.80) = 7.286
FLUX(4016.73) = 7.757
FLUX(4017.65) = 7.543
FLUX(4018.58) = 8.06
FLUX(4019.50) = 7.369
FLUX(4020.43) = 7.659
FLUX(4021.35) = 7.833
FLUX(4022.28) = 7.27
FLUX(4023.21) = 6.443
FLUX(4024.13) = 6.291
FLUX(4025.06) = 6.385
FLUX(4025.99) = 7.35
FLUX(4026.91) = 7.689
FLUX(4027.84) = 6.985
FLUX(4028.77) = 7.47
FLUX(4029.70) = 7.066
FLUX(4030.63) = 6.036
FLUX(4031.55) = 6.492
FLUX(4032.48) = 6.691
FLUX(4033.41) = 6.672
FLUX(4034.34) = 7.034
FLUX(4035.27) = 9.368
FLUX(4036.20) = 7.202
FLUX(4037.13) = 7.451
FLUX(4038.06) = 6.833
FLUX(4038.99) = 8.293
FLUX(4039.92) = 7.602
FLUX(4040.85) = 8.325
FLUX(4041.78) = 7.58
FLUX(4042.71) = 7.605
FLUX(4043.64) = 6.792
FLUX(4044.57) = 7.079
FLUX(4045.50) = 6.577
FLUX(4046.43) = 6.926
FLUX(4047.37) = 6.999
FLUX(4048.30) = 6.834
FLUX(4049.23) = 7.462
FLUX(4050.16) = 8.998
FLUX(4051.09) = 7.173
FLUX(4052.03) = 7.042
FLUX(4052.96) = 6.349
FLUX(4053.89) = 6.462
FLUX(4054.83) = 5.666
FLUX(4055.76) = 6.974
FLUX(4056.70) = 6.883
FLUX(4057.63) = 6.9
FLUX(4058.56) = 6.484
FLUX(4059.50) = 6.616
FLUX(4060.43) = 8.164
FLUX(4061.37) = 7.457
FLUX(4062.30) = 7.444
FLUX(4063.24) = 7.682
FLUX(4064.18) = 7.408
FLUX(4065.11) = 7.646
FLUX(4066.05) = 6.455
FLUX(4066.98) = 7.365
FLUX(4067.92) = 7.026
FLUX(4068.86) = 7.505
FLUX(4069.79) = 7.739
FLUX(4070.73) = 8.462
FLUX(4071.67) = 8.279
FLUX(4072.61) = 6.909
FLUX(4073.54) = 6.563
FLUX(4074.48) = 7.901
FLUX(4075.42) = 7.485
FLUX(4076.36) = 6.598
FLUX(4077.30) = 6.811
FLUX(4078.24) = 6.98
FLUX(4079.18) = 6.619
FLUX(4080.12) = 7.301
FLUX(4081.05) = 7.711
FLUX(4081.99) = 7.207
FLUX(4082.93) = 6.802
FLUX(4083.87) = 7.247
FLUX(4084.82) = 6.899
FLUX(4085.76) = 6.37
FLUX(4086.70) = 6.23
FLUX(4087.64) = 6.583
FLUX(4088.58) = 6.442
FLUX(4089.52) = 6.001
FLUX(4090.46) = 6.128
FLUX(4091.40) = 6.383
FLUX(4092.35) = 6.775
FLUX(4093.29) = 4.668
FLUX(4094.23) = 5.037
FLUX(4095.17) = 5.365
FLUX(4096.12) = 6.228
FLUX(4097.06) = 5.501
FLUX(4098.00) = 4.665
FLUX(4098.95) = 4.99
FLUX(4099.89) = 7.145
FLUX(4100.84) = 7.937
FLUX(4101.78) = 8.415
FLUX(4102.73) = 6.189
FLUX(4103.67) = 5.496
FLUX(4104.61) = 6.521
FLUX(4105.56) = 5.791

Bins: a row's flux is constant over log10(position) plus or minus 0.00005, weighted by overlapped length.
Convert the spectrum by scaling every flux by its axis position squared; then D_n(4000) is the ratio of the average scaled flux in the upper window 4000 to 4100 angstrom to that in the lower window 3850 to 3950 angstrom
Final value 1.20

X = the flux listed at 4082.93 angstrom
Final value 6.802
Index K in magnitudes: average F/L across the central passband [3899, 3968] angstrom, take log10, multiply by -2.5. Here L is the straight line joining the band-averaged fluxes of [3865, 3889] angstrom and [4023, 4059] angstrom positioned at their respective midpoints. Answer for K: 0.24 mag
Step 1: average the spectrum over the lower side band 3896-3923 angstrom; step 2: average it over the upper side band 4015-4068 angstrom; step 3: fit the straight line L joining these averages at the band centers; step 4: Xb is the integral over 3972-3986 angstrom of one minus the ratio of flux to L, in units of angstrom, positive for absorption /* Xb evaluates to 3.1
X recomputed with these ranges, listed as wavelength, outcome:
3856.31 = 6.935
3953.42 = 4.781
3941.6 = 6.762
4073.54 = 6.563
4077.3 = 6.811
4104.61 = 6.521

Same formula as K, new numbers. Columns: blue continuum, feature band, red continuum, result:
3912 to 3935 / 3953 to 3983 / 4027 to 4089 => 0.13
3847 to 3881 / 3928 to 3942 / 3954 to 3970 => 0.26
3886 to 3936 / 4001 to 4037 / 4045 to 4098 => -0.12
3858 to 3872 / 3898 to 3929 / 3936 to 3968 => 0.17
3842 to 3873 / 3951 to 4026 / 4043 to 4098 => 0.10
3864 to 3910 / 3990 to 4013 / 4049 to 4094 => -0.06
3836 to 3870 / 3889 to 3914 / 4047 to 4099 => 0.15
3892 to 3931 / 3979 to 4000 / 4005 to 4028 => 0.07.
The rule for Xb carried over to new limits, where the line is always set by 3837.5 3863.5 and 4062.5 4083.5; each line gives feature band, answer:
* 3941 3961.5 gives 1.13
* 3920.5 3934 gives 1.75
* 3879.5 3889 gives 0.73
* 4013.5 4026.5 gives -0.75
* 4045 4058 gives 0.35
